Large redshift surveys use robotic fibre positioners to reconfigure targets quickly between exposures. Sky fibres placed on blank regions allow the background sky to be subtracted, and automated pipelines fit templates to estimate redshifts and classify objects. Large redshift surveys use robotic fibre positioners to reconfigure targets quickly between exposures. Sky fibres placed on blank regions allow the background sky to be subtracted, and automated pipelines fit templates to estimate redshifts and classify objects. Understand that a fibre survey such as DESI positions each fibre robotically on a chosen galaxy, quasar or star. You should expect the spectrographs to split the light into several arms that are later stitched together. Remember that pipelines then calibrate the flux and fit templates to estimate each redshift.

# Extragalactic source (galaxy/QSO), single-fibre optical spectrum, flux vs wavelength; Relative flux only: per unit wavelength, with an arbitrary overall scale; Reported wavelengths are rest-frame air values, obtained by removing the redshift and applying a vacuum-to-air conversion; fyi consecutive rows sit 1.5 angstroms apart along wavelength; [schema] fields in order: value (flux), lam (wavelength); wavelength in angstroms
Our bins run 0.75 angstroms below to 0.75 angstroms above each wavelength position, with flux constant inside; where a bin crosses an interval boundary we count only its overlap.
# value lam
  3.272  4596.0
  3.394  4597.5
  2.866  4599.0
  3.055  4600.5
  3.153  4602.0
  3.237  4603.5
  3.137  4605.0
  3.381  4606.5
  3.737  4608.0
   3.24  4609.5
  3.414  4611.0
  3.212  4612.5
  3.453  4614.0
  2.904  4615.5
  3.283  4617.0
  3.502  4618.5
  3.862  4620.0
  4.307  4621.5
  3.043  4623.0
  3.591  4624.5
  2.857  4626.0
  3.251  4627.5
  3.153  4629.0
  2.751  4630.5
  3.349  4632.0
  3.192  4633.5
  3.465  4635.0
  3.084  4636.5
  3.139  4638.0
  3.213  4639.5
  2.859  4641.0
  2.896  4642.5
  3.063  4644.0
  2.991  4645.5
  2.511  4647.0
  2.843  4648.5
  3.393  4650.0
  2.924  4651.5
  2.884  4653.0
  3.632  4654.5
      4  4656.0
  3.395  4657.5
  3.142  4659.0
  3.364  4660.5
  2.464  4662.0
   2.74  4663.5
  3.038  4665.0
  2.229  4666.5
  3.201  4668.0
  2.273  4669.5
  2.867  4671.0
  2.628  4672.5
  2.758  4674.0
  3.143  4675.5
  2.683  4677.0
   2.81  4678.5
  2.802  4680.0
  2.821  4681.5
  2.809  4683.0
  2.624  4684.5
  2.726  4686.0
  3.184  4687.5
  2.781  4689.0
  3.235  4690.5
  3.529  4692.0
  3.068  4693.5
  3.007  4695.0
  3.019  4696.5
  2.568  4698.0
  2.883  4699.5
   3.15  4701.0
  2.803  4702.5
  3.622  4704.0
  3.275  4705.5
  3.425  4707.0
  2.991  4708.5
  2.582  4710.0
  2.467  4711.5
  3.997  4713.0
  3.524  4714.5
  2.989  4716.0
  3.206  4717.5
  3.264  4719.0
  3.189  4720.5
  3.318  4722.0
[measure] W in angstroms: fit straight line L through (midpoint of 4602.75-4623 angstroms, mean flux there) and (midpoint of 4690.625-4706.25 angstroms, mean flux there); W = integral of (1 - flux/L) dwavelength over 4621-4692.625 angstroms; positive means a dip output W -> 5.0 angstroms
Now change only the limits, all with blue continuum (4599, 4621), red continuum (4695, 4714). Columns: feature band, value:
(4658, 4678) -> 2.2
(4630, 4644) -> 0.6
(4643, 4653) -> 0.8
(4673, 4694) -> 1.4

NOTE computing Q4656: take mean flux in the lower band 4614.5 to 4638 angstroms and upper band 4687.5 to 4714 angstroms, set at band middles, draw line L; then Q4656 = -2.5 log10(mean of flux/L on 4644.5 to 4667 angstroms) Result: 0.06 mag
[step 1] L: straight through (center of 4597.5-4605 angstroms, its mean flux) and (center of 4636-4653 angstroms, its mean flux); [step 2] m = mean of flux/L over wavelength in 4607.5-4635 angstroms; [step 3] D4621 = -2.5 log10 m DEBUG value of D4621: -0.10 mag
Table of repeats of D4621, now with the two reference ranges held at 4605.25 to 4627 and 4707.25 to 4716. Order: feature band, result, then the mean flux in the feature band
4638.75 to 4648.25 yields 0.14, 2.92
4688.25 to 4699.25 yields 0.05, 3.02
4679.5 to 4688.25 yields 0.13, 2.83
